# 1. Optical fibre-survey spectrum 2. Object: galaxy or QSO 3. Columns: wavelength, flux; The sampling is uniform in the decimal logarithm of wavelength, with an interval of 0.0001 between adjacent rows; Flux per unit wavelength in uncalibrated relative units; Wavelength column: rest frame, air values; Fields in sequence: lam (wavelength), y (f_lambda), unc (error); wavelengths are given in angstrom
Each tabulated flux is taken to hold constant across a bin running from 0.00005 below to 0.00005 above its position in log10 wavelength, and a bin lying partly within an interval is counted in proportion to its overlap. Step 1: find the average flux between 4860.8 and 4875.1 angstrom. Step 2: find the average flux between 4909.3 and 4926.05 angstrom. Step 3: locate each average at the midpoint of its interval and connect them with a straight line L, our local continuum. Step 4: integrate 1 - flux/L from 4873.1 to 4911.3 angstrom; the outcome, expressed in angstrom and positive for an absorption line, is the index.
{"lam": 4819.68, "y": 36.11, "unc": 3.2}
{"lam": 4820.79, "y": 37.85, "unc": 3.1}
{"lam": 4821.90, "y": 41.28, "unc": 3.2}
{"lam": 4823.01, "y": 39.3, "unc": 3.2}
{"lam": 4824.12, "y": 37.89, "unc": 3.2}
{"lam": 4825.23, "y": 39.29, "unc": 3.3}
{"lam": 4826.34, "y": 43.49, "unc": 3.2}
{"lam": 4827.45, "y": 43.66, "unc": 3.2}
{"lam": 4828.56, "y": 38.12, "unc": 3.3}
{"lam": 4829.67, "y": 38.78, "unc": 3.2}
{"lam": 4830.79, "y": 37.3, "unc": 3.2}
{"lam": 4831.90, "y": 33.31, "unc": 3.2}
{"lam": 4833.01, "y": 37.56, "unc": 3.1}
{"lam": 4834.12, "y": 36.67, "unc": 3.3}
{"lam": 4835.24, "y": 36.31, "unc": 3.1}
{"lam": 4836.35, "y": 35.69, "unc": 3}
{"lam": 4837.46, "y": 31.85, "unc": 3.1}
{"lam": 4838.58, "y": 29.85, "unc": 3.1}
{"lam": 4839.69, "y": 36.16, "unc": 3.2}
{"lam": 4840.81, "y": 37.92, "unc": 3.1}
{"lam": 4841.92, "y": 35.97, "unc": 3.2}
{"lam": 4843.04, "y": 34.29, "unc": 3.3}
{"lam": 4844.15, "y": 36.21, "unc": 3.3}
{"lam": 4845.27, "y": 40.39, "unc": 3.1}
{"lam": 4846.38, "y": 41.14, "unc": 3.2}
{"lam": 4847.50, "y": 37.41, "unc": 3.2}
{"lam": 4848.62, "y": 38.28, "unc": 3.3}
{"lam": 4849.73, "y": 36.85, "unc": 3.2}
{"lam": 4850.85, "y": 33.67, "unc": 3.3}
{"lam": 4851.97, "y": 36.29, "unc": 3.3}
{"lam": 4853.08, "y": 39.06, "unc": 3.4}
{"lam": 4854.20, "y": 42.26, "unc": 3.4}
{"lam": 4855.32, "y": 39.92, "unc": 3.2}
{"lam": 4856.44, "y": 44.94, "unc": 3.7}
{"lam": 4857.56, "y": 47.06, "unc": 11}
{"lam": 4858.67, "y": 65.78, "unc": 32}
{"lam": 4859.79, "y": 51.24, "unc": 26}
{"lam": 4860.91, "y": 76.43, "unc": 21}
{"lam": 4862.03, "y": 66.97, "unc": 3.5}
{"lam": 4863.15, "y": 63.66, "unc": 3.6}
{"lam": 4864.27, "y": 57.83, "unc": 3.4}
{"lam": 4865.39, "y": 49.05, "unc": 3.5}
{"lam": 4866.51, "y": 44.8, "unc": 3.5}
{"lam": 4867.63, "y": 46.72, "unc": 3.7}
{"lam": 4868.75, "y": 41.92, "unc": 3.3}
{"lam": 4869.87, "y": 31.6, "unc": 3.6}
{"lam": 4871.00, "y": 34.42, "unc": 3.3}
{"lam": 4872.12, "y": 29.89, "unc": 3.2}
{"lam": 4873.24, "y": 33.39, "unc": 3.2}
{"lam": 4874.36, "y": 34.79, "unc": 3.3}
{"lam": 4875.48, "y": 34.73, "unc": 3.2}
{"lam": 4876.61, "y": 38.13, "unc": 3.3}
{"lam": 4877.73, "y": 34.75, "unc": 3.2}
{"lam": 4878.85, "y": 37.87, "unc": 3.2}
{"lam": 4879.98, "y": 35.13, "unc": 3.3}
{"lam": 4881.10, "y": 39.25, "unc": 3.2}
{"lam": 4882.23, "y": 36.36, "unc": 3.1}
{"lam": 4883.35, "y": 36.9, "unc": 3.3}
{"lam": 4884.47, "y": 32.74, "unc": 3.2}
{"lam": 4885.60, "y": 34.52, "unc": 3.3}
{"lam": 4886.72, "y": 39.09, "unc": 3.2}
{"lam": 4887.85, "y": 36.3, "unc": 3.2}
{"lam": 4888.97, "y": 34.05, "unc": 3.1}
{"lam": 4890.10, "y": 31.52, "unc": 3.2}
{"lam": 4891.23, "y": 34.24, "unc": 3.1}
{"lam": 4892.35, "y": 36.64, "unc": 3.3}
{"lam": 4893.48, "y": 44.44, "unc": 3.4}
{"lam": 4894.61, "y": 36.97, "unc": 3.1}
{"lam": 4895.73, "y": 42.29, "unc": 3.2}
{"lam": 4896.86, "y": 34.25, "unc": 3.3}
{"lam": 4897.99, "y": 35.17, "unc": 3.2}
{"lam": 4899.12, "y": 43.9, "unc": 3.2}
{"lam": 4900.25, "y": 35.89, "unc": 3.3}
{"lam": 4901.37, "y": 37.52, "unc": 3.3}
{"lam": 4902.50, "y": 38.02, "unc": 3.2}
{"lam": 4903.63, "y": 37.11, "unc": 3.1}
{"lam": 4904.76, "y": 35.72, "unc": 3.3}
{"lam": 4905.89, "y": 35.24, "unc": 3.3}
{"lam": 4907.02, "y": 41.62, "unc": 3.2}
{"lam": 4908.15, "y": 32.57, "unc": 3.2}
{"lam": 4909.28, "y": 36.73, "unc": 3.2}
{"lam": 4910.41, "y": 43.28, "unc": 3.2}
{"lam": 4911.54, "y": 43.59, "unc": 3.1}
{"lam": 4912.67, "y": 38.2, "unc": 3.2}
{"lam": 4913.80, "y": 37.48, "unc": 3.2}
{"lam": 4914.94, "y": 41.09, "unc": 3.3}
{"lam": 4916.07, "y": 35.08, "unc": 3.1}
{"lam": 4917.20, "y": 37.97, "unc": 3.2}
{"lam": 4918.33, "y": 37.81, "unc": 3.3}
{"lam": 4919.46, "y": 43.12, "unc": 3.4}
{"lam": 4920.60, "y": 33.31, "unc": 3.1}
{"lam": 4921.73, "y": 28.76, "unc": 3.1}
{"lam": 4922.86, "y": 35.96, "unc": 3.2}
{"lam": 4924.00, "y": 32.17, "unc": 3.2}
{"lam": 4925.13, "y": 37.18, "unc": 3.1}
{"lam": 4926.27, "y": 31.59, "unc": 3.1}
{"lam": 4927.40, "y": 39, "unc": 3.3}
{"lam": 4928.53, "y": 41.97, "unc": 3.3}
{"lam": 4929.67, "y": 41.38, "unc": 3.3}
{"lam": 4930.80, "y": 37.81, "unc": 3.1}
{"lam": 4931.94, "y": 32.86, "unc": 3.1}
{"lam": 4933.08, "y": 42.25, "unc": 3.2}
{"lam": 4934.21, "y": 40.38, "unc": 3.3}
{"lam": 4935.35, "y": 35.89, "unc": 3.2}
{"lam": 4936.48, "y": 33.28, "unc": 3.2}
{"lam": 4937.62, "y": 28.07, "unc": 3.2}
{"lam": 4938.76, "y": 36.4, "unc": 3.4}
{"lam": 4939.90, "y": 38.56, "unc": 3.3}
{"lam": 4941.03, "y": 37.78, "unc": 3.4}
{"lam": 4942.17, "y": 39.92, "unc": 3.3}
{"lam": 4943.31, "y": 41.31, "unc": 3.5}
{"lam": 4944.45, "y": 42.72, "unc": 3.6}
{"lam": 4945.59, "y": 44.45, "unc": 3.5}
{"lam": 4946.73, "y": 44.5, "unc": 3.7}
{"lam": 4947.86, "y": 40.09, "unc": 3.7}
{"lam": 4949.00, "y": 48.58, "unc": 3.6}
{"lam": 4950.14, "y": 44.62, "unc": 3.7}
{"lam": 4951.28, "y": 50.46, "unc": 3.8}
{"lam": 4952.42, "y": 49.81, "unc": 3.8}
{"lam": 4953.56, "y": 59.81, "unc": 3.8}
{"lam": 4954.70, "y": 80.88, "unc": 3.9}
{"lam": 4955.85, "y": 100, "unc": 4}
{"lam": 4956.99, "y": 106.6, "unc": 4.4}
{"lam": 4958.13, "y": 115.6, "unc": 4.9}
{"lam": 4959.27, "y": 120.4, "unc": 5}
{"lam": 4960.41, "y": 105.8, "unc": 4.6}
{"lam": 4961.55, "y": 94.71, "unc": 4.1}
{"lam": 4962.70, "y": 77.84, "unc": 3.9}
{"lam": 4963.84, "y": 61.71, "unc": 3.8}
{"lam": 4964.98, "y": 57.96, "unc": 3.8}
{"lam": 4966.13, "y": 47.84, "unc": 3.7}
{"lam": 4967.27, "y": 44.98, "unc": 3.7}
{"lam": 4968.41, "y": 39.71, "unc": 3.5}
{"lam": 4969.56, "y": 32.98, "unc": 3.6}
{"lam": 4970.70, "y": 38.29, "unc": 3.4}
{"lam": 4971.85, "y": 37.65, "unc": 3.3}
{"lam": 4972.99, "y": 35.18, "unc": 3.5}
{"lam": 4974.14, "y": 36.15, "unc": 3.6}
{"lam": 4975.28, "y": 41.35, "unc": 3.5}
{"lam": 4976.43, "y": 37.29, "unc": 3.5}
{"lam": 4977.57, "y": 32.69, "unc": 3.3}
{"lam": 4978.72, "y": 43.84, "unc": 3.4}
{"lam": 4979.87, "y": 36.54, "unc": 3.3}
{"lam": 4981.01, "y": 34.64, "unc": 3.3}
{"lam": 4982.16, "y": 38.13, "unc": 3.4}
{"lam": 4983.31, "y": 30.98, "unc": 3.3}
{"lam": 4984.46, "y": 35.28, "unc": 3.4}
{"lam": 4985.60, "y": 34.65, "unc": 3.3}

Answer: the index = 4.3 angstrom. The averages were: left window 46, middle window 36.9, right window 37.3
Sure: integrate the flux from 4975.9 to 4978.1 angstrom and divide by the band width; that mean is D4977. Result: 35.1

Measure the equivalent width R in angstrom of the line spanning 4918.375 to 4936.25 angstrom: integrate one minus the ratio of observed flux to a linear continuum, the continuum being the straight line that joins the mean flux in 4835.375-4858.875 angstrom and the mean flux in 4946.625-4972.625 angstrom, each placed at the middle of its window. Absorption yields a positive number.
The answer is 6.5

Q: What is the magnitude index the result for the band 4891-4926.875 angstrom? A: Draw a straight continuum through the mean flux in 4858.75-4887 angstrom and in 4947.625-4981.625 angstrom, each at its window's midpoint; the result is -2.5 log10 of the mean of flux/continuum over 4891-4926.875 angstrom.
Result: 0.293 mag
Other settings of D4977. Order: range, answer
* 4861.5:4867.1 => 56.4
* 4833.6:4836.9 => 36.2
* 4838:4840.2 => 32.9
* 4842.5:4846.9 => 38.1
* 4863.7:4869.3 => 48.1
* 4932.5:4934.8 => 41.2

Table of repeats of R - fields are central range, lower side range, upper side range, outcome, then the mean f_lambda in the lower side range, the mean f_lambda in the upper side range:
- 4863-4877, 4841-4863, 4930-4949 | 0.82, 44.7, 38.9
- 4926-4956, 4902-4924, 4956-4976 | 4.81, 37.4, 64.9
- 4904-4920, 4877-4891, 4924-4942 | -0.94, 35.7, 36.9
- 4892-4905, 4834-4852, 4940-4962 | 3.34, 36.1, 66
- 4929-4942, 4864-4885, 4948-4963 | 6.10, 38.2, 80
